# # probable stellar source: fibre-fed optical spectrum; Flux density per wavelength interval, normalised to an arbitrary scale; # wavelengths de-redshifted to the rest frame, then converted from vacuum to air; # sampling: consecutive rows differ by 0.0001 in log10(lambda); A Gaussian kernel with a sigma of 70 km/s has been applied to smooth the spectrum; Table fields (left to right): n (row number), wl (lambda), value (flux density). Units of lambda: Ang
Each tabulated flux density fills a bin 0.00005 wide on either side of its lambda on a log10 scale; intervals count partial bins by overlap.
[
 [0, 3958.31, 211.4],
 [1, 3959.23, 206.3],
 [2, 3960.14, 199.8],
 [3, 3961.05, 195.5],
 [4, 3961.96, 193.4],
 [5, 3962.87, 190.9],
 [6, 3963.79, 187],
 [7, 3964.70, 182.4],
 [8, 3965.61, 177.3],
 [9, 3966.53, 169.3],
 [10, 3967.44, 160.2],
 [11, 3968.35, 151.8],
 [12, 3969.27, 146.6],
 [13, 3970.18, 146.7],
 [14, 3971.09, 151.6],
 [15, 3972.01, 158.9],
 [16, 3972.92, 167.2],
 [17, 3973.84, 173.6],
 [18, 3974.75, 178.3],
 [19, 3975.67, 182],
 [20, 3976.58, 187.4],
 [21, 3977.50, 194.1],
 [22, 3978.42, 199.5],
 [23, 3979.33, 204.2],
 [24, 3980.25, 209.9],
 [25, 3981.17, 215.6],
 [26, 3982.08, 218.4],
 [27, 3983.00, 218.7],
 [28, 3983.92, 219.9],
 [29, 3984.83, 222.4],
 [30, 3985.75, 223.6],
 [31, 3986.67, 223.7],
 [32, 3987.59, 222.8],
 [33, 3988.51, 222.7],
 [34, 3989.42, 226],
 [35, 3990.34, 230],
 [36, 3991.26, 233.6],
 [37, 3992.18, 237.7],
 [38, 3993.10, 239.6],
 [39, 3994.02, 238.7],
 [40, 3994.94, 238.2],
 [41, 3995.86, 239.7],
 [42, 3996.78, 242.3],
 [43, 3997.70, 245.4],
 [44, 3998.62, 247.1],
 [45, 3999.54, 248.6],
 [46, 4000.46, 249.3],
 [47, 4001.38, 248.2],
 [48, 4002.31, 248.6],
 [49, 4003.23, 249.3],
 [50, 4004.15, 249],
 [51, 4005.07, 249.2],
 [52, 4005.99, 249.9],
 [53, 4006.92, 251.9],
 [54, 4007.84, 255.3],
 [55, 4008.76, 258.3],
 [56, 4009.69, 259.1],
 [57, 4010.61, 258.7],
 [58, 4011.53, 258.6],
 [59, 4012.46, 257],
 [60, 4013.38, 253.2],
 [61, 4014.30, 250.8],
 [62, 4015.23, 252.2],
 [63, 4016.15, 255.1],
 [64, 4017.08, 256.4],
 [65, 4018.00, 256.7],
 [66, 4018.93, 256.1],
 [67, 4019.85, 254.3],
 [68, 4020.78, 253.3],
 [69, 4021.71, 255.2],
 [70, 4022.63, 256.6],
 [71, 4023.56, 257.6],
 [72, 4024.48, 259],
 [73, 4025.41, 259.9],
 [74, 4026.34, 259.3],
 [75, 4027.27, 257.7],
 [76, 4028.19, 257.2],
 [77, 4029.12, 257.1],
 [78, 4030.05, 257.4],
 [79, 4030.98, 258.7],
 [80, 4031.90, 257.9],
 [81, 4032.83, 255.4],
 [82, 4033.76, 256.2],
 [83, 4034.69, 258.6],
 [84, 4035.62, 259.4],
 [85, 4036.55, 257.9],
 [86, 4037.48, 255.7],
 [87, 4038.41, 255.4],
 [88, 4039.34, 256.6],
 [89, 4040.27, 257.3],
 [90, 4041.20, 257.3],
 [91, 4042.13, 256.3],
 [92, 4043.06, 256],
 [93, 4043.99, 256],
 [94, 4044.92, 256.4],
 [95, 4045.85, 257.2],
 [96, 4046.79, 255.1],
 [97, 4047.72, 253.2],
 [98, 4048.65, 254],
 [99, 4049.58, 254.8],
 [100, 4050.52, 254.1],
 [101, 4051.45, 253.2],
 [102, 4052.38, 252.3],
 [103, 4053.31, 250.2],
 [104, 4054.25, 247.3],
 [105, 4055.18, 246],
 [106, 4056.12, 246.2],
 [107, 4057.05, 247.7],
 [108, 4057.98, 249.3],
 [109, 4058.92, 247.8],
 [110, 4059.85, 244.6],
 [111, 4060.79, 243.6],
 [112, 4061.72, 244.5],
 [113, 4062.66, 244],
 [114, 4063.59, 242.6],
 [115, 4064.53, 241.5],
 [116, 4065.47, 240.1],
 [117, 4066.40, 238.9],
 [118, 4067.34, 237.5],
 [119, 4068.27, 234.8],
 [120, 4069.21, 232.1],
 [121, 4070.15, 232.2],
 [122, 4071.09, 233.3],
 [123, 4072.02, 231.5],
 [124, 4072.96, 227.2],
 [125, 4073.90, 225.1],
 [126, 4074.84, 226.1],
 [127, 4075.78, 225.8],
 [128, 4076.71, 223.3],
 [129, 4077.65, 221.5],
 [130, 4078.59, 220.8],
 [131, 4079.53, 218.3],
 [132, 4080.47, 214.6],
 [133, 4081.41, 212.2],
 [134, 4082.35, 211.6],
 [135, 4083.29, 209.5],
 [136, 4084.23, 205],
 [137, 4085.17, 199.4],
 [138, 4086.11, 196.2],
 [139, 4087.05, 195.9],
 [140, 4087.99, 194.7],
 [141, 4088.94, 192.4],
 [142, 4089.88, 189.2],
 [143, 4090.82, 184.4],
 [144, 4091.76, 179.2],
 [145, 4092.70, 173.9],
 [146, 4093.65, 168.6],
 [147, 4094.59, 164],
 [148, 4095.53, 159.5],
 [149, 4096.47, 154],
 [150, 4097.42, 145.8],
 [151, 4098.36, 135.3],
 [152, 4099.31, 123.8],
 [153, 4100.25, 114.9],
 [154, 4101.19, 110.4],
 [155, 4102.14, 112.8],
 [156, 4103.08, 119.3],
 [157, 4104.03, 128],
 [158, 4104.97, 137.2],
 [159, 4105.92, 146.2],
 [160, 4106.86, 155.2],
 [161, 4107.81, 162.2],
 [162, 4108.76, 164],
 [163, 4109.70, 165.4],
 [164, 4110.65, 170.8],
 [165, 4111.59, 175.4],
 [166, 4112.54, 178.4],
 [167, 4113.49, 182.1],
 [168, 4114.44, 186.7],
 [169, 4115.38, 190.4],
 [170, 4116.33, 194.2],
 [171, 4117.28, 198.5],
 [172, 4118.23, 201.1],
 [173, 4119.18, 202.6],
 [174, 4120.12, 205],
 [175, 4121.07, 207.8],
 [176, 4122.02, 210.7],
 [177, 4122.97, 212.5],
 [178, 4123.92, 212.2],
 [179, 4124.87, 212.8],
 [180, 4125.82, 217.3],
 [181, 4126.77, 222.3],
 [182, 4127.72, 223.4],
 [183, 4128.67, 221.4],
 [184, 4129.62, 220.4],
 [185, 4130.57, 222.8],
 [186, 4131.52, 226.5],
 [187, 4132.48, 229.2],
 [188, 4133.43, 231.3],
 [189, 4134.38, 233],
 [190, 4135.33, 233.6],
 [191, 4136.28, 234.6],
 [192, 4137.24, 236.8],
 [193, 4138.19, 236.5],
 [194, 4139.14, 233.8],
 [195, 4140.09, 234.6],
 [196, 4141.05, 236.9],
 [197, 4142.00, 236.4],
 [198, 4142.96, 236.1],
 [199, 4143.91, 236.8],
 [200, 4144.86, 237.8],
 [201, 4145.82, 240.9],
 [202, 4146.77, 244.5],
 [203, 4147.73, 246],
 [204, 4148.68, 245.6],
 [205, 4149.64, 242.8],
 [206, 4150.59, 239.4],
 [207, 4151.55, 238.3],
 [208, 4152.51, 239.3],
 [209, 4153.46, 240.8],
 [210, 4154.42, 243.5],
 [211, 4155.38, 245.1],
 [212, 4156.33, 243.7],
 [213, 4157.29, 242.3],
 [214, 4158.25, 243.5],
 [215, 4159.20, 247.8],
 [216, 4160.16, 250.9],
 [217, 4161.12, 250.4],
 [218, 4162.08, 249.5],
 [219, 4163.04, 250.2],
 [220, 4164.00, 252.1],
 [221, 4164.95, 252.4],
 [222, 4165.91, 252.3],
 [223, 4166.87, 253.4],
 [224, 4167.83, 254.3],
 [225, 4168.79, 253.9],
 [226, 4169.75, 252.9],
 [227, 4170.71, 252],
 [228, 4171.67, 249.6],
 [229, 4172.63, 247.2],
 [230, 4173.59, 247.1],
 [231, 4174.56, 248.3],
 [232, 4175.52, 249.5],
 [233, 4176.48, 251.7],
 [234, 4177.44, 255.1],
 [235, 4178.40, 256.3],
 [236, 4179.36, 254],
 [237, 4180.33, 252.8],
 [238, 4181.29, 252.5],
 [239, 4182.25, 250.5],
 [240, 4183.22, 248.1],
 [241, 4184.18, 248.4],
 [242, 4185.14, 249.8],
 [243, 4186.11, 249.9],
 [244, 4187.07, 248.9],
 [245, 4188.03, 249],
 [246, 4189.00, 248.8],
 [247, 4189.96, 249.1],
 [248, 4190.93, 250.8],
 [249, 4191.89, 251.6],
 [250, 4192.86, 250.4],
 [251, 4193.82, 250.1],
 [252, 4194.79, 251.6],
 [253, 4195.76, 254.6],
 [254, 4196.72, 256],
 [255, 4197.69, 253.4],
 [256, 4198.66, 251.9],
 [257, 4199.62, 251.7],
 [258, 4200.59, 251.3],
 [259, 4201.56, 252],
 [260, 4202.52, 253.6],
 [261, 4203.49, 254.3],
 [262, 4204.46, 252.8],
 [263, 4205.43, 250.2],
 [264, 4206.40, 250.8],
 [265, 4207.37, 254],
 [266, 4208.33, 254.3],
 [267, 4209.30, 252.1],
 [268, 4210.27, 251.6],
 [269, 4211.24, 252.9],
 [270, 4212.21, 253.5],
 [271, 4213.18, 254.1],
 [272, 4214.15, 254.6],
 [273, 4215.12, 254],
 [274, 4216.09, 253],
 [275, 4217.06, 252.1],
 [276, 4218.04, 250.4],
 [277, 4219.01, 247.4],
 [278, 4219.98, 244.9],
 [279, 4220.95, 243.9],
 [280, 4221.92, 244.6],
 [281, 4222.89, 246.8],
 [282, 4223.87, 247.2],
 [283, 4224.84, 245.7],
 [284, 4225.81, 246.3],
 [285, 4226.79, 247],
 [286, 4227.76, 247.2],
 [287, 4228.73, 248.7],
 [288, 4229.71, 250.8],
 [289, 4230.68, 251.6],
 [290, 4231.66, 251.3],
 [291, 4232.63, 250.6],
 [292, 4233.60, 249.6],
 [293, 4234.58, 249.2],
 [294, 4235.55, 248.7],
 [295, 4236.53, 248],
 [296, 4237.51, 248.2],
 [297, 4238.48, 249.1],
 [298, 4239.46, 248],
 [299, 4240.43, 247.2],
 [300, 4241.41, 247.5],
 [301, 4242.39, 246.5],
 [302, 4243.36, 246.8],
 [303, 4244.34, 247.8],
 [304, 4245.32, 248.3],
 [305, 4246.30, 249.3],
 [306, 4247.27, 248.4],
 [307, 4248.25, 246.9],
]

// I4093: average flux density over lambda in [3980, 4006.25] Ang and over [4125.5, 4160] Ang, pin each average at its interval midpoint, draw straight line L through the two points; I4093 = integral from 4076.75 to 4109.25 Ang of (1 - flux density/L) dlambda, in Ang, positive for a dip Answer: 8.8 Ang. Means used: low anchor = 235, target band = 172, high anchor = 236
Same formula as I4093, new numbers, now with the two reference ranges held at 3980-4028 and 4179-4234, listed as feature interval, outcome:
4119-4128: 1.3 Ang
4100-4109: 4.1 Ang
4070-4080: 0.9 Ang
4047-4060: -0.2 Ang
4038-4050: -0.5 Ang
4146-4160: 0.3 Ang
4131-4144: 0.8 Ang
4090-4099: 3.1 Ang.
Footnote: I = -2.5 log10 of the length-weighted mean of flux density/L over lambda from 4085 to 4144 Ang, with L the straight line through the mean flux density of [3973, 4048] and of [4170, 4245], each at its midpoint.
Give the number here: 0.281 mag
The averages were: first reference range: 242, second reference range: 250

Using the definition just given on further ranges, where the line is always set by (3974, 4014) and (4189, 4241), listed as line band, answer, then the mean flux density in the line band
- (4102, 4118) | 0.42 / 164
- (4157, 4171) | -0.02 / 251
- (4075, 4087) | 0.13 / 213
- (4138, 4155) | 0.02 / 239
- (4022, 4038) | -0.10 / 258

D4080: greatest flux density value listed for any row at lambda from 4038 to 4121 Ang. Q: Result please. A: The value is 257.3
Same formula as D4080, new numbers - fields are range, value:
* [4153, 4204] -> 256.3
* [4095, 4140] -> 236.8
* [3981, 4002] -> 249.3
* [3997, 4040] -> 259.9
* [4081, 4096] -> 212.2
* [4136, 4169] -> 254.3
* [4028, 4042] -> 259.4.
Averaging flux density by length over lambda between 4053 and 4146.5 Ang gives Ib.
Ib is 206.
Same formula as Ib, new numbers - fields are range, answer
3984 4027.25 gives 247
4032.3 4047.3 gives 257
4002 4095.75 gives 239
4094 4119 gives 157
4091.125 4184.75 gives 215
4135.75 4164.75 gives 242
